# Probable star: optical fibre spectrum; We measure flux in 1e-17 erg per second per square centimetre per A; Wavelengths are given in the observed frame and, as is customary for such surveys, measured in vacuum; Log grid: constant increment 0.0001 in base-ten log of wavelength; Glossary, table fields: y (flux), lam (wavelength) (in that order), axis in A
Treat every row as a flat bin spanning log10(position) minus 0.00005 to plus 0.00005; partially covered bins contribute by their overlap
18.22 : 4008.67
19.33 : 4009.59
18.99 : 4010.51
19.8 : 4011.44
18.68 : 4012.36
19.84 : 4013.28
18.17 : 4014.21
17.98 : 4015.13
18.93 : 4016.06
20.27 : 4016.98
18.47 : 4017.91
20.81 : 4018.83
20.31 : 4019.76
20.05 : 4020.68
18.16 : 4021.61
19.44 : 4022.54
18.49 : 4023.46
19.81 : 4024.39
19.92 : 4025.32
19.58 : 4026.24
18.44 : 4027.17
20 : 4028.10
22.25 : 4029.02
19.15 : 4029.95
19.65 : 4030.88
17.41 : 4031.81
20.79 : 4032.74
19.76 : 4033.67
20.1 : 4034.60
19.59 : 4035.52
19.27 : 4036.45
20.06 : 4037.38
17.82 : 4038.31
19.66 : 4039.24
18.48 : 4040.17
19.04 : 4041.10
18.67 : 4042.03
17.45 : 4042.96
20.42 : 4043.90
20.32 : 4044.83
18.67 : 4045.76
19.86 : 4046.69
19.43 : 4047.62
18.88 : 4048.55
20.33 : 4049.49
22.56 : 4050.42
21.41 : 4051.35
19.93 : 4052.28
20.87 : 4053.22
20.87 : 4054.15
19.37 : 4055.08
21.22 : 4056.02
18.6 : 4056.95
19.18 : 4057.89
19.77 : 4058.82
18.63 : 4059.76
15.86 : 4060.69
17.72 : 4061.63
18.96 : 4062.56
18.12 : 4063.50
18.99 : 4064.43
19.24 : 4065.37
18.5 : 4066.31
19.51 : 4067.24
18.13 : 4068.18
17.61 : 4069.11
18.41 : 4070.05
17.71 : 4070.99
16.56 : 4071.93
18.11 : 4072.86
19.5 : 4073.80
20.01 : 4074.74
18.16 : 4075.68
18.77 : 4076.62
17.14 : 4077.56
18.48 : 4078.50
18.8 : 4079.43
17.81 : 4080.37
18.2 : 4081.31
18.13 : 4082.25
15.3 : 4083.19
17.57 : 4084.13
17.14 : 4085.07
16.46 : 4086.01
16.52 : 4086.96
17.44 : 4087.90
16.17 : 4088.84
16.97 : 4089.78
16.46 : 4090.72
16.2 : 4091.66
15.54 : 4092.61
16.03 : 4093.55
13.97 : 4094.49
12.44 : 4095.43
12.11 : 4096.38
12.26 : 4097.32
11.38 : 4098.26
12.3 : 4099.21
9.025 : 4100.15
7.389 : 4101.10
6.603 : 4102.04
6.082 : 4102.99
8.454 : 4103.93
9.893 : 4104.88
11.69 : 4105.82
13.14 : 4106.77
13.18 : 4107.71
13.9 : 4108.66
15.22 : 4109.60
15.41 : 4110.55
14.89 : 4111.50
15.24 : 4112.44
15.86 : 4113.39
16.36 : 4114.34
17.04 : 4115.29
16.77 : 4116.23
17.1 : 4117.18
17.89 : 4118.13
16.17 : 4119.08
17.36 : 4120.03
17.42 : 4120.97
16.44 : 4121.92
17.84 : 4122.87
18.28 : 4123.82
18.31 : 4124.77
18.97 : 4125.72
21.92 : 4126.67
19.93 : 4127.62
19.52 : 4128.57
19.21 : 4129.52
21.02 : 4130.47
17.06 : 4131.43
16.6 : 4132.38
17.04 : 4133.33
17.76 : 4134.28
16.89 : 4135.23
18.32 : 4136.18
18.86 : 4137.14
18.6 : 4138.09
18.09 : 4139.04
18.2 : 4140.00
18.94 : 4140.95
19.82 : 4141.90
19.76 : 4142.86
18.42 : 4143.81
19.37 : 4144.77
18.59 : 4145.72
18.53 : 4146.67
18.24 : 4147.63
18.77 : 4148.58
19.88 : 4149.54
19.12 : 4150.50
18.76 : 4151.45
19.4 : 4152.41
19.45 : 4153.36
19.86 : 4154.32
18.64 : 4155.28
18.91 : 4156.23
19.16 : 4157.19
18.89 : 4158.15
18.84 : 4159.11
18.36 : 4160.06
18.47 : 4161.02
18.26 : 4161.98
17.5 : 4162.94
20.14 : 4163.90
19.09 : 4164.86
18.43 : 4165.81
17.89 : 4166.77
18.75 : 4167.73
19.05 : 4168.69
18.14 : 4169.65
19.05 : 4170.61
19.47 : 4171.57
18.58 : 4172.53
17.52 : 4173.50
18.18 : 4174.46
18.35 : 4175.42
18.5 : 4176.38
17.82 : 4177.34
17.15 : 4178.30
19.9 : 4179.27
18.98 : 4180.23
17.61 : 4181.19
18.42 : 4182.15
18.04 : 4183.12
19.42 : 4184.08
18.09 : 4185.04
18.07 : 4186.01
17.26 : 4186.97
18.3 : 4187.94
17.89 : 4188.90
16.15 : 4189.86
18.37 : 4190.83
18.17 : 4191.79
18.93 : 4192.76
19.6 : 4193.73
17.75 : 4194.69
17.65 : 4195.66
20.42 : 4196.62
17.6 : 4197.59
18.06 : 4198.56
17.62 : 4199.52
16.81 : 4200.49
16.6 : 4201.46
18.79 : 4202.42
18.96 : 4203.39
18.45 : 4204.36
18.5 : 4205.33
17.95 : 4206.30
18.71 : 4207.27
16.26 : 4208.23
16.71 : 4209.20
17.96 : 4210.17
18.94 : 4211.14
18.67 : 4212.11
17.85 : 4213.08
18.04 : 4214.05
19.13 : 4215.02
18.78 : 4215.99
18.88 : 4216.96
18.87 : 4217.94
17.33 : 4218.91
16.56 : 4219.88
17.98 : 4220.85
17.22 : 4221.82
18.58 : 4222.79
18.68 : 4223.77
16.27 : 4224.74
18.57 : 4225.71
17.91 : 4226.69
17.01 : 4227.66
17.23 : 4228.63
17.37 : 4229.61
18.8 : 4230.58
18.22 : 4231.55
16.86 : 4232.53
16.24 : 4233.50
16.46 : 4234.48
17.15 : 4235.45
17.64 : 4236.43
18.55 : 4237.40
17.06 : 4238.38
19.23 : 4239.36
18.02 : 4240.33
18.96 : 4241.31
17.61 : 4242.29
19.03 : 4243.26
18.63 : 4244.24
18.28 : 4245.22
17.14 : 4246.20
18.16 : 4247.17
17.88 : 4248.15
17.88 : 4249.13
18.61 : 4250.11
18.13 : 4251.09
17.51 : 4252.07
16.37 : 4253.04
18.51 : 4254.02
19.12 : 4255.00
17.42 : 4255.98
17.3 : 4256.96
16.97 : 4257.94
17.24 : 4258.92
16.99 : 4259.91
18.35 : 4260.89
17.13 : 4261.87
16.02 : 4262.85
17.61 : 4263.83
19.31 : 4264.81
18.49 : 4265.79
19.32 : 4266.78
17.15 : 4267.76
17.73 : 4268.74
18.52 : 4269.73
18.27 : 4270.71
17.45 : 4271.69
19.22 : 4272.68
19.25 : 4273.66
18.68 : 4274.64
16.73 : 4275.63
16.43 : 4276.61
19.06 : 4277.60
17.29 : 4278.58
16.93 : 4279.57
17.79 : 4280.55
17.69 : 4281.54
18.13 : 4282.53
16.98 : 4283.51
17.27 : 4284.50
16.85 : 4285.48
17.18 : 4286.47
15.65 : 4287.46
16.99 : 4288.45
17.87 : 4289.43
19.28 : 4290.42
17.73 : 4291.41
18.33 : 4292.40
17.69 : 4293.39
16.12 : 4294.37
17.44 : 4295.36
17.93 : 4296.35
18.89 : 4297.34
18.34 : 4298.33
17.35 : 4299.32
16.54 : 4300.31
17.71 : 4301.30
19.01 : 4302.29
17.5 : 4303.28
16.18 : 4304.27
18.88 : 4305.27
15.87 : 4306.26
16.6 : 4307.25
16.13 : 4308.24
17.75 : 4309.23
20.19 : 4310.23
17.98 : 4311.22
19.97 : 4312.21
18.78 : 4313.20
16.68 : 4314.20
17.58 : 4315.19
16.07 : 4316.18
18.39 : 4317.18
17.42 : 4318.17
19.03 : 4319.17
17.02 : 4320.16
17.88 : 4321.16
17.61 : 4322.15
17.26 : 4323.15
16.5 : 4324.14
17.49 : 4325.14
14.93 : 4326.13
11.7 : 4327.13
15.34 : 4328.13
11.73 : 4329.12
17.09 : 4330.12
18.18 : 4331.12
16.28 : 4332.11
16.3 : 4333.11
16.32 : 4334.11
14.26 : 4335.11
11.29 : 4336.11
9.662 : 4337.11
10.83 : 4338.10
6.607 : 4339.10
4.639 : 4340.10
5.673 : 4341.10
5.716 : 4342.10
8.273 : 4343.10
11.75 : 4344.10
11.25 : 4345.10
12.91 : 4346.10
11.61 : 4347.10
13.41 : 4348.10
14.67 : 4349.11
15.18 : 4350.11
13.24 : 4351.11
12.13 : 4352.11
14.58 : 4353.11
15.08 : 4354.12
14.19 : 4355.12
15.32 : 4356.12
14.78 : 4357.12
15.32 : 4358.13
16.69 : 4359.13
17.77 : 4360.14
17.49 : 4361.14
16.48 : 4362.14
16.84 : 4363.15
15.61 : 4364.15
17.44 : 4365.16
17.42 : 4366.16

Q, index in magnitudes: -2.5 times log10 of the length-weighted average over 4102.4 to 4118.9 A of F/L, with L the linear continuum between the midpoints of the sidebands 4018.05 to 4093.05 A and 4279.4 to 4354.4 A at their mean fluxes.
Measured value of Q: 0.28 mag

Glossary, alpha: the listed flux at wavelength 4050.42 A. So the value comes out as 22.56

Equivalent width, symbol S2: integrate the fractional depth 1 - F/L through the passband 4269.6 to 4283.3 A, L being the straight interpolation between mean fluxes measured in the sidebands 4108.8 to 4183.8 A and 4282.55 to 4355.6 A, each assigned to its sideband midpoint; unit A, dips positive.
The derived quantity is -1.5 A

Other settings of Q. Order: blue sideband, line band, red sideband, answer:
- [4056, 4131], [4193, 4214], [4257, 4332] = -0.071 mag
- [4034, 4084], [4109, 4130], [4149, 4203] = 0.078 mag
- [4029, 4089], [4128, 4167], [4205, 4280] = -0.020 mag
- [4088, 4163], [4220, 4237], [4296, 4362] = -0.109 mag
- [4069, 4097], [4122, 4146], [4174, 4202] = -0.068 mag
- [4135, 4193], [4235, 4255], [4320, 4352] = -0.130 mag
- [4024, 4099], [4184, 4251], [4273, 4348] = -0.073 mag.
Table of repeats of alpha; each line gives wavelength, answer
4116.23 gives 16.77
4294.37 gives 16.12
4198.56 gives 18.06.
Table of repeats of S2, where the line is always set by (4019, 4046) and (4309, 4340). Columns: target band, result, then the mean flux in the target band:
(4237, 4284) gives -3.8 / 17.9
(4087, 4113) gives 7.8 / 13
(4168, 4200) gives -1.4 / 18.3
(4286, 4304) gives -1.7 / 17.6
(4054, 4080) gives 0.5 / 18.6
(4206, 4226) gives -1.0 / 18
